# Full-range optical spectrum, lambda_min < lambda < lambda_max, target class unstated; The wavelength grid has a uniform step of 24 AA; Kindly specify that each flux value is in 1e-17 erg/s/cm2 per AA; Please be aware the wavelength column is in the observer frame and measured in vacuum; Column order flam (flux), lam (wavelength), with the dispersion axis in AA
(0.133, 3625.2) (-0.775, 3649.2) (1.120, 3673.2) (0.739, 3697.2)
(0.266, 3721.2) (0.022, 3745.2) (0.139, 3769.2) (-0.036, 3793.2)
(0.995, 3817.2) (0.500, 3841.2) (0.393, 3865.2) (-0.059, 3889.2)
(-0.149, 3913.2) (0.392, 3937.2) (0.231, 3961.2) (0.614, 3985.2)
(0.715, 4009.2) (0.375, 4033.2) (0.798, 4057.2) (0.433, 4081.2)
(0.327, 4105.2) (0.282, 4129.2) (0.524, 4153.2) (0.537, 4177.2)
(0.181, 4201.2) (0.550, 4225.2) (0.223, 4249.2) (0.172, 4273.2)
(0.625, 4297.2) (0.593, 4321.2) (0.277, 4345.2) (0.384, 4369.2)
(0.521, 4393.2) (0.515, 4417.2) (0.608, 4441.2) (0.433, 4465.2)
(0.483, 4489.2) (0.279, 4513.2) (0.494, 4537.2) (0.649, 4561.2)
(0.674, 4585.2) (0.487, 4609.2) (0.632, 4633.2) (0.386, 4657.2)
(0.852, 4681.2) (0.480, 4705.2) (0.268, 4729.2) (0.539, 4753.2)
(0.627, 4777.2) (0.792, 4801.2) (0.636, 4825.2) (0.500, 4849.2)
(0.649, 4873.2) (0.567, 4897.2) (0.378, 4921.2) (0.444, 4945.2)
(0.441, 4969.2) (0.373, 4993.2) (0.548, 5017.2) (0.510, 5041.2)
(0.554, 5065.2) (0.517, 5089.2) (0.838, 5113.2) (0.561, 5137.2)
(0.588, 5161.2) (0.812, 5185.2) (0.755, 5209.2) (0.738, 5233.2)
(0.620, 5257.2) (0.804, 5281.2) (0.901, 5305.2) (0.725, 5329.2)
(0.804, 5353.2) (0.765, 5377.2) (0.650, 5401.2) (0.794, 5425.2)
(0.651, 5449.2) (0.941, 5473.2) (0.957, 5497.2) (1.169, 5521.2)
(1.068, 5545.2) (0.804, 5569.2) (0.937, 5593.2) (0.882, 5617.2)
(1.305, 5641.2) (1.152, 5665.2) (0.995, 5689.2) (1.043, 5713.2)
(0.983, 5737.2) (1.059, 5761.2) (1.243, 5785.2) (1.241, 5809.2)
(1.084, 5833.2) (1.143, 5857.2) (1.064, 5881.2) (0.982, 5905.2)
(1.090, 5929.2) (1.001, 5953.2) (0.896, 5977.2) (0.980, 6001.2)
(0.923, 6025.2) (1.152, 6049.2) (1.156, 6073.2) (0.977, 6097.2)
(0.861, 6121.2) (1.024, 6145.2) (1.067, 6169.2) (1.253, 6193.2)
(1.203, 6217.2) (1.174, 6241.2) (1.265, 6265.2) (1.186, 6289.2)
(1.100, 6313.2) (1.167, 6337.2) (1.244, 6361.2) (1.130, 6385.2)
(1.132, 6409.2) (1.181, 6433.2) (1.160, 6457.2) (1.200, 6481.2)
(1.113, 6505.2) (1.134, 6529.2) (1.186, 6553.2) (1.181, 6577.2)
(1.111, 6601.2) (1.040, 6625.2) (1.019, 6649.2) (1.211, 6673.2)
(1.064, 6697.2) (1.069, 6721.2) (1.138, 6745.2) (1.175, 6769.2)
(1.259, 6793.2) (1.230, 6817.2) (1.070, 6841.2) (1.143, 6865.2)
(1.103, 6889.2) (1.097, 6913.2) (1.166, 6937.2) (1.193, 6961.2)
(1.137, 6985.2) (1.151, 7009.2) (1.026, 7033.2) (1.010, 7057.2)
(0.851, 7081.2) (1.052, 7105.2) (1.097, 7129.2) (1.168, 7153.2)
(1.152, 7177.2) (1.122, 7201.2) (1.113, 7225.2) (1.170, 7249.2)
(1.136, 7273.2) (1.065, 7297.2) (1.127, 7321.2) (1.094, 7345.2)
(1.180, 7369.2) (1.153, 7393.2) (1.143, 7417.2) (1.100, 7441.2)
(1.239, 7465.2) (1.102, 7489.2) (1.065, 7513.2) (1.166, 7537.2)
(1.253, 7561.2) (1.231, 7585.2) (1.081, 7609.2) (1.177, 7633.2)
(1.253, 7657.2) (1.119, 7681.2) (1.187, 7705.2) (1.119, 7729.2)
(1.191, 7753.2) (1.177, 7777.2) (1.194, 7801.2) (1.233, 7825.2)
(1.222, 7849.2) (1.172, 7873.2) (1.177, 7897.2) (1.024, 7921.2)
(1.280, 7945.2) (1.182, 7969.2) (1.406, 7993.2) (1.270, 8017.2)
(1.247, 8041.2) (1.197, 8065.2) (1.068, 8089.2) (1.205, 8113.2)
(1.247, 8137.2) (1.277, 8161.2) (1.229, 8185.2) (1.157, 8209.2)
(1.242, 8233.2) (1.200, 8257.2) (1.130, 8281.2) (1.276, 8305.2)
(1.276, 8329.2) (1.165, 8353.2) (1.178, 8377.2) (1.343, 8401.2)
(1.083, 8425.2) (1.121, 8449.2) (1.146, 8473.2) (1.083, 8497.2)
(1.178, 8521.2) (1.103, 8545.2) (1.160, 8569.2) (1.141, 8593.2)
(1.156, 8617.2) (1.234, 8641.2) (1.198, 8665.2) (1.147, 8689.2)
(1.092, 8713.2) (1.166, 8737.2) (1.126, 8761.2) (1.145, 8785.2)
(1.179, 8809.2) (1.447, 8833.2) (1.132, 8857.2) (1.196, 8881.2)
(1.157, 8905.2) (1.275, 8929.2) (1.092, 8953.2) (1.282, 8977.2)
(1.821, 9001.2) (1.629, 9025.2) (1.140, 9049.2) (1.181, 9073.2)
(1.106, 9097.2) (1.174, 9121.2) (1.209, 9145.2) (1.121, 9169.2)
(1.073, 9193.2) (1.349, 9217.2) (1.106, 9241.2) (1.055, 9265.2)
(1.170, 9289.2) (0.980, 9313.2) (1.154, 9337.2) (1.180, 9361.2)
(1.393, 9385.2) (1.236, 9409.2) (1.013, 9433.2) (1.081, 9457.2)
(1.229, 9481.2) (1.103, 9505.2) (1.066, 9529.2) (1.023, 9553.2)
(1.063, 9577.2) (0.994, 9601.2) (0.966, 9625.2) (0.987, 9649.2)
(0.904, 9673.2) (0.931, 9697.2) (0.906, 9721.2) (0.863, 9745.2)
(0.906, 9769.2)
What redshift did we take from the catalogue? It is 0.37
